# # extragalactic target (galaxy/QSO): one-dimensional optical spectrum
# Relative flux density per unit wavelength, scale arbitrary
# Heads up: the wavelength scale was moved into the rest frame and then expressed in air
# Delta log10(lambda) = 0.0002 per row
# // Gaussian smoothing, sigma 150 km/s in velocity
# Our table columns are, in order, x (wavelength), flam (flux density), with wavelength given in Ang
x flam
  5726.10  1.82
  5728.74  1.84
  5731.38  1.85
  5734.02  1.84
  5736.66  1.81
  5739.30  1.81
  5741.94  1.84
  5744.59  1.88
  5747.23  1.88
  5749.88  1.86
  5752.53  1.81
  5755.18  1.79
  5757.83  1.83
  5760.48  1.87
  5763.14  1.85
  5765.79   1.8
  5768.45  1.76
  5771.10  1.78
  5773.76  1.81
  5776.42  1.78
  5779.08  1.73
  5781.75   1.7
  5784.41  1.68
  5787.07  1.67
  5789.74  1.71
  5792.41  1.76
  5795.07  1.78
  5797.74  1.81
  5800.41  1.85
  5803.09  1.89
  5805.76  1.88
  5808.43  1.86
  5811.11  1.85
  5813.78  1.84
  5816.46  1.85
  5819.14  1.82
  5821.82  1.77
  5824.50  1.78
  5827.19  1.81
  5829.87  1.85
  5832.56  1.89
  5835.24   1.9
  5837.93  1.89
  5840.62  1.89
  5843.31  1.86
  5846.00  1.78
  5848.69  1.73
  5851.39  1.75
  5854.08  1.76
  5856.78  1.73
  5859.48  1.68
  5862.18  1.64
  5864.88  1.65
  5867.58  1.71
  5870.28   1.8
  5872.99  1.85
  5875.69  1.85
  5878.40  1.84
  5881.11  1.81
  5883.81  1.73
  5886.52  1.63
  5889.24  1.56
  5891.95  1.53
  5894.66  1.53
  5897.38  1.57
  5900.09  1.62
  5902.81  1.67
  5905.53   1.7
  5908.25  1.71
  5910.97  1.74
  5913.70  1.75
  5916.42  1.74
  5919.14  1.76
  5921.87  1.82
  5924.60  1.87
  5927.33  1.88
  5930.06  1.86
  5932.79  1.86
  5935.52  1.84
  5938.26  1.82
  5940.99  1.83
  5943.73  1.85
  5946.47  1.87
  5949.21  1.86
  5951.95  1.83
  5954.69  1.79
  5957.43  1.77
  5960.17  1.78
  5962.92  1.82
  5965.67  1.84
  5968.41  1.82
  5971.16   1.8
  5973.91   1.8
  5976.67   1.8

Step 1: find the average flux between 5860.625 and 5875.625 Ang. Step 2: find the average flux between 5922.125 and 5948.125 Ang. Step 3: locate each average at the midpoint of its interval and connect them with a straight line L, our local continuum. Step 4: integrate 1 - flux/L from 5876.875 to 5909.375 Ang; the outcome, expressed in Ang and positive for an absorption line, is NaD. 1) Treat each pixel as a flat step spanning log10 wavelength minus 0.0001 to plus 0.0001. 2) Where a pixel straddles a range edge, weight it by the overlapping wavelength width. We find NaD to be 2.2 Ang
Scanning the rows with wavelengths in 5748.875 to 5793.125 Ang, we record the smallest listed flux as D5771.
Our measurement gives 1.67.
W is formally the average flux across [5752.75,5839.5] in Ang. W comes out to 1.81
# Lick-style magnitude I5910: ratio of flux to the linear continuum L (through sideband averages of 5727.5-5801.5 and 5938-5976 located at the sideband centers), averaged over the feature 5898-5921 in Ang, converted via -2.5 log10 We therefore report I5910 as 0.06 mag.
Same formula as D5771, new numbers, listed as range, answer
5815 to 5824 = 1.77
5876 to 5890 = 1.56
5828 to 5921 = 1.53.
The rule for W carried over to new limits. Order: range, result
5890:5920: 1.66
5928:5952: 1.85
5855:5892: 1.72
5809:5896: 1.77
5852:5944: 1.74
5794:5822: 1.84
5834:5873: 1.77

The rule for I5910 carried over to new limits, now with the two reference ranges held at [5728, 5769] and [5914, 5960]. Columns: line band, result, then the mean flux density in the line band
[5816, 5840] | -0.01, 1.84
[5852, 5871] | 0.07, 1.71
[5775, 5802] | 0.05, 1.75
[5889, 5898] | 0.18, 1.54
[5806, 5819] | -0.01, 1.85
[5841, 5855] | 0.03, 1.78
